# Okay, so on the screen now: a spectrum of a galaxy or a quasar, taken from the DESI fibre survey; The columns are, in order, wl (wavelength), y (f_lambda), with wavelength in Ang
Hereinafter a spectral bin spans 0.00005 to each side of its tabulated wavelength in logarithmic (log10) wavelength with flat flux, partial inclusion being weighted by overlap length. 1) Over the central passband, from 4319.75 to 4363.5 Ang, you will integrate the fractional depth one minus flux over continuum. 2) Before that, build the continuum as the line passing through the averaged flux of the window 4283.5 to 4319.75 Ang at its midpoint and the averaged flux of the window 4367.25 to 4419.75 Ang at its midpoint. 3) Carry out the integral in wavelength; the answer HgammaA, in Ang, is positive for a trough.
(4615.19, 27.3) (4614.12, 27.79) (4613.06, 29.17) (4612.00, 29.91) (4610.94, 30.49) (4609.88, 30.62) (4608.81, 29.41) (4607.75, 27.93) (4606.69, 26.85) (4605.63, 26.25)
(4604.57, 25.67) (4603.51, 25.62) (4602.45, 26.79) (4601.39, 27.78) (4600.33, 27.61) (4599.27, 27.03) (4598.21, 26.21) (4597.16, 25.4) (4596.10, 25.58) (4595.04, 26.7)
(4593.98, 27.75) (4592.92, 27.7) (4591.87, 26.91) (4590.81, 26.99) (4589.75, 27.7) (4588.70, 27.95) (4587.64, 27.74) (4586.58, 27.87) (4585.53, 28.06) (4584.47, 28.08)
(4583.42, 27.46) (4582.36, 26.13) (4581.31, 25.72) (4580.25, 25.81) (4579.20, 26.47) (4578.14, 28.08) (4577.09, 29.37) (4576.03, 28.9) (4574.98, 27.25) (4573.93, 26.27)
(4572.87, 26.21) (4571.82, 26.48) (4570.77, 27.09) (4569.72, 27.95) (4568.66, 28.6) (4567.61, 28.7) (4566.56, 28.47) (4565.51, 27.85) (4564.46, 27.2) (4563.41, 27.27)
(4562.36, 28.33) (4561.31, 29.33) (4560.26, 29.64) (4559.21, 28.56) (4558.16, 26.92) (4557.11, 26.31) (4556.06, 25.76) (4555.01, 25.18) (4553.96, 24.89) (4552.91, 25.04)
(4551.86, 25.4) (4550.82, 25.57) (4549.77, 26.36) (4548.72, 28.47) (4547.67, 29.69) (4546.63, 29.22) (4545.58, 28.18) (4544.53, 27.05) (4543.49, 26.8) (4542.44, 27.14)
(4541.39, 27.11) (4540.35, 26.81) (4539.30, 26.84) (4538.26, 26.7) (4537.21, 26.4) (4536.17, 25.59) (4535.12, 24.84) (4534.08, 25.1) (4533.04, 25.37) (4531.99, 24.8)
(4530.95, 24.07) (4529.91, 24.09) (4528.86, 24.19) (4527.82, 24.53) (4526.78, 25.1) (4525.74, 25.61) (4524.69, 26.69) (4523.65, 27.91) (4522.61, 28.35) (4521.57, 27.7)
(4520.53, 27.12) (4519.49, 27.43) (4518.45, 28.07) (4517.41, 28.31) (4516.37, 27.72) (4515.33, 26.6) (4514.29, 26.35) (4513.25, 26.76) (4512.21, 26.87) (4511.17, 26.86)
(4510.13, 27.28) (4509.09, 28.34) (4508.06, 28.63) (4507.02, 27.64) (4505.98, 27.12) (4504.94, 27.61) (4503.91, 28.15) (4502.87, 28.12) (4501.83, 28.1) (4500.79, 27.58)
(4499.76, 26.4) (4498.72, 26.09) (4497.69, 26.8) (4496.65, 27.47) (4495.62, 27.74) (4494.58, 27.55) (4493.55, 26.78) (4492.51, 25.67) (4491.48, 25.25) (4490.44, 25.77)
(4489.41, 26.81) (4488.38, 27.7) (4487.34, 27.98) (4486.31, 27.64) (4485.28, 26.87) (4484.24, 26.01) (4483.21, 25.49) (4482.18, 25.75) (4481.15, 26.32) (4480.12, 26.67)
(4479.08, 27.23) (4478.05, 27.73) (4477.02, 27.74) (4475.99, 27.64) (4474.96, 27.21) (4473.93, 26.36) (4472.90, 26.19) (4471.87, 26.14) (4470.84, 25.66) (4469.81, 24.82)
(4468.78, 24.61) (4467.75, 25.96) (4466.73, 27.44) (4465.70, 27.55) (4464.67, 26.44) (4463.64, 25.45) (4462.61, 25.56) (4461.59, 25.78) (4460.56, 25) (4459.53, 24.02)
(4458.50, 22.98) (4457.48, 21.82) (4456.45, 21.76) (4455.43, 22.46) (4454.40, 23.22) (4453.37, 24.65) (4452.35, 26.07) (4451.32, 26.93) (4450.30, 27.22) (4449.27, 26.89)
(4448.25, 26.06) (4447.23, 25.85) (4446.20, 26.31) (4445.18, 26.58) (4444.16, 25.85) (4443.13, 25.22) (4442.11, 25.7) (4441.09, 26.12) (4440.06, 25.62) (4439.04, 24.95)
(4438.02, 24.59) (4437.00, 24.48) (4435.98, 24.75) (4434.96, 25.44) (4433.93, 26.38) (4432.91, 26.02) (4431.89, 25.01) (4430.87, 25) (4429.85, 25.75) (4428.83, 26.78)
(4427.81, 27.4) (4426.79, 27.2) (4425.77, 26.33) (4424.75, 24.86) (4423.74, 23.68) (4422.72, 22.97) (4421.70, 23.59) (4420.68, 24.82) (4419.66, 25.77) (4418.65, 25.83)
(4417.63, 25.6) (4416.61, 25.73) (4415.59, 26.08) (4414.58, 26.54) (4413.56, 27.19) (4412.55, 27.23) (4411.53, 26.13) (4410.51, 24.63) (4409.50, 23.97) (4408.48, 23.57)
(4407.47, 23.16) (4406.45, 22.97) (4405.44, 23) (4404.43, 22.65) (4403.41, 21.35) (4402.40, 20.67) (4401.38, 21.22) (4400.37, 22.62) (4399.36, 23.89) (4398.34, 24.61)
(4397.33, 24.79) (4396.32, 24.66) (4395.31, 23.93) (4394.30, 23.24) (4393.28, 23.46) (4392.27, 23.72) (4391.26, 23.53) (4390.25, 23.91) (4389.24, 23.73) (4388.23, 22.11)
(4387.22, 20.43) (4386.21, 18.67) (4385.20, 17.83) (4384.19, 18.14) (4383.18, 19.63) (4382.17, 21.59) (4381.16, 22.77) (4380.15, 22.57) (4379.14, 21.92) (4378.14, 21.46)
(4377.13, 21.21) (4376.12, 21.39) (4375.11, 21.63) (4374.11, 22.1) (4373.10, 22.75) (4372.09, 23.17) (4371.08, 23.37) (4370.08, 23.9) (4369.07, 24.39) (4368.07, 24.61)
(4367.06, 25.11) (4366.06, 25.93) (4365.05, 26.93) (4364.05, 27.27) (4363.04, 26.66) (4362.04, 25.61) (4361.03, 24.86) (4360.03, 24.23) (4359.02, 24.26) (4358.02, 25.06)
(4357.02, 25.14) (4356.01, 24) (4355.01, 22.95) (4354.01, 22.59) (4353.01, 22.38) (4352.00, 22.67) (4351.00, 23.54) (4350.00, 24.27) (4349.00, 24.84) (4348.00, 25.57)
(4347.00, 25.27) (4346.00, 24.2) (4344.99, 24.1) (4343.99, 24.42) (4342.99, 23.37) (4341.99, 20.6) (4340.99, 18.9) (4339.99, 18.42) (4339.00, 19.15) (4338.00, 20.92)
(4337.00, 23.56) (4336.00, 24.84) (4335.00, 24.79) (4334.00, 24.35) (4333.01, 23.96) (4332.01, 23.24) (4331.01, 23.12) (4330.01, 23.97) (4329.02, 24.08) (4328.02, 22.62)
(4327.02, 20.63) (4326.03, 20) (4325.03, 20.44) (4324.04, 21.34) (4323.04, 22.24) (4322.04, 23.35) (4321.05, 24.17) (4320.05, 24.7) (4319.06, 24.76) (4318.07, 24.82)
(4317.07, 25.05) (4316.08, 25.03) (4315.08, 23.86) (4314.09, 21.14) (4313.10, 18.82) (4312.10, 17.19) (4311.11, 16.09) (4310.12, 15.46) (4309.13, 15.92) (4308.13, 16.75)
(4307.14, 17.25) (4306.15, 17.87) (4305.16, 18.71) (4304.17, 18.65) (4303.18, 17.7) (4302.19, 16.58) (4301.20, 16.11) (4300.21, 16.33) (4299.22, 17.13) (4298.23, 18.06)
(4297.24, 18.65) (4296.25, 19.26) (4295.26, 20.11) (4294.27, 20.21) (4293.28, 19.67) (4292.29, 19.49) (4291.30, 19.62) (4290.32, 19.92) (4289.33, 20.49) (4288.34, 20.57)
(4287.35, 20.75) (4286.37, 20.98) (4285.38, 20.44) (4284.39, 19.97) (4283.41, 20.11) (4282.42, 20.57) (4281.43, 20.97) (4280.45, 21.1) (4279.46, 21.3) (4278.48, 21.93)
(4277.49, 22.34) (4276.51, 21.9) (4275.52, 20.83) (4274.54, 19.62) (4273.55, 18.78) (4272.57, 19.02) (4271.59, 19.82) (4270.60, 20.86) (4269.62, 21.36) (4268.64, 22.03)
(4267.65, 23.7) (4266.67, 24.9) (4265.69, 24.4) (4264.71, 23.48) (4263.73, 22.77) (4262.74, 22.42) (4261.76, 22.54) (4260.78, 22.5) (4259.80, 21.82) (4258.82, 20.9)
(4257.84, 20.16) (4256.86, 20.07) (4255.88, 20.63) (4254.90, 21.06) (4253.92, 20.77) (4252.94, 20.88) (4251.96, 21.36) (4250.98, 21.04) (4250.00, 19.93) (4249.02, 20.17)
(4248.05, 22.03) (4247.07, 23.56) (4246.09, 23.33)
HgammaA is -4.5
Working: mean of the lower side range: 19.5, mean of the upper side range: 23.2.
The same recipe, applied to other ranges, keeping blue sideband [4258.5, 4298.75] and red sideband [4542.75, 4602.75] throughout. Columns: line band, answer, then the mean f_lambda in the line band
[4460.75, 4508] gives -2.5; 26.7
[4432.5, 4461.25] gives -0.6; 25.1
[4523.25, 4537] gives 0.6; 25.2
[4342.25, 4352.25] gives -0.8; 24.2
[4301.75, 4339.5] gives 1.1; 21.3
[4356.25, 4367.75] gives -1.4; 25.5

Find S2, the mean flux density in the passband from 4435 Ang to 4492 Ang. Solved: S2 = 25.8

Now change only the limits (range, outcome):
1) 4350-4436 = 23.9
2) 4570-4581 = 27.2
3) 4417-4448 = 25.5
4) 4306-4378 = 22.8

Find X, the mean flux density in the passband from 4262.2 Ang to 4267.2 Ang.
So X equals 23.6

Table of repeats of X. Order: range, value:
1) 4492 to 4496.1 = 26.9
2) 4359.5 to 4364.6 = 25.7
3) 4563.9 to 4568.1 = 28.1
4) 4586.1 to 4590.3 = 27.8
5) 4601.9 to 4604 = 26.2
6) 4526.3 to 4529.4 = 24.6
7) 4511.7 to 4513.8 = 26.8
